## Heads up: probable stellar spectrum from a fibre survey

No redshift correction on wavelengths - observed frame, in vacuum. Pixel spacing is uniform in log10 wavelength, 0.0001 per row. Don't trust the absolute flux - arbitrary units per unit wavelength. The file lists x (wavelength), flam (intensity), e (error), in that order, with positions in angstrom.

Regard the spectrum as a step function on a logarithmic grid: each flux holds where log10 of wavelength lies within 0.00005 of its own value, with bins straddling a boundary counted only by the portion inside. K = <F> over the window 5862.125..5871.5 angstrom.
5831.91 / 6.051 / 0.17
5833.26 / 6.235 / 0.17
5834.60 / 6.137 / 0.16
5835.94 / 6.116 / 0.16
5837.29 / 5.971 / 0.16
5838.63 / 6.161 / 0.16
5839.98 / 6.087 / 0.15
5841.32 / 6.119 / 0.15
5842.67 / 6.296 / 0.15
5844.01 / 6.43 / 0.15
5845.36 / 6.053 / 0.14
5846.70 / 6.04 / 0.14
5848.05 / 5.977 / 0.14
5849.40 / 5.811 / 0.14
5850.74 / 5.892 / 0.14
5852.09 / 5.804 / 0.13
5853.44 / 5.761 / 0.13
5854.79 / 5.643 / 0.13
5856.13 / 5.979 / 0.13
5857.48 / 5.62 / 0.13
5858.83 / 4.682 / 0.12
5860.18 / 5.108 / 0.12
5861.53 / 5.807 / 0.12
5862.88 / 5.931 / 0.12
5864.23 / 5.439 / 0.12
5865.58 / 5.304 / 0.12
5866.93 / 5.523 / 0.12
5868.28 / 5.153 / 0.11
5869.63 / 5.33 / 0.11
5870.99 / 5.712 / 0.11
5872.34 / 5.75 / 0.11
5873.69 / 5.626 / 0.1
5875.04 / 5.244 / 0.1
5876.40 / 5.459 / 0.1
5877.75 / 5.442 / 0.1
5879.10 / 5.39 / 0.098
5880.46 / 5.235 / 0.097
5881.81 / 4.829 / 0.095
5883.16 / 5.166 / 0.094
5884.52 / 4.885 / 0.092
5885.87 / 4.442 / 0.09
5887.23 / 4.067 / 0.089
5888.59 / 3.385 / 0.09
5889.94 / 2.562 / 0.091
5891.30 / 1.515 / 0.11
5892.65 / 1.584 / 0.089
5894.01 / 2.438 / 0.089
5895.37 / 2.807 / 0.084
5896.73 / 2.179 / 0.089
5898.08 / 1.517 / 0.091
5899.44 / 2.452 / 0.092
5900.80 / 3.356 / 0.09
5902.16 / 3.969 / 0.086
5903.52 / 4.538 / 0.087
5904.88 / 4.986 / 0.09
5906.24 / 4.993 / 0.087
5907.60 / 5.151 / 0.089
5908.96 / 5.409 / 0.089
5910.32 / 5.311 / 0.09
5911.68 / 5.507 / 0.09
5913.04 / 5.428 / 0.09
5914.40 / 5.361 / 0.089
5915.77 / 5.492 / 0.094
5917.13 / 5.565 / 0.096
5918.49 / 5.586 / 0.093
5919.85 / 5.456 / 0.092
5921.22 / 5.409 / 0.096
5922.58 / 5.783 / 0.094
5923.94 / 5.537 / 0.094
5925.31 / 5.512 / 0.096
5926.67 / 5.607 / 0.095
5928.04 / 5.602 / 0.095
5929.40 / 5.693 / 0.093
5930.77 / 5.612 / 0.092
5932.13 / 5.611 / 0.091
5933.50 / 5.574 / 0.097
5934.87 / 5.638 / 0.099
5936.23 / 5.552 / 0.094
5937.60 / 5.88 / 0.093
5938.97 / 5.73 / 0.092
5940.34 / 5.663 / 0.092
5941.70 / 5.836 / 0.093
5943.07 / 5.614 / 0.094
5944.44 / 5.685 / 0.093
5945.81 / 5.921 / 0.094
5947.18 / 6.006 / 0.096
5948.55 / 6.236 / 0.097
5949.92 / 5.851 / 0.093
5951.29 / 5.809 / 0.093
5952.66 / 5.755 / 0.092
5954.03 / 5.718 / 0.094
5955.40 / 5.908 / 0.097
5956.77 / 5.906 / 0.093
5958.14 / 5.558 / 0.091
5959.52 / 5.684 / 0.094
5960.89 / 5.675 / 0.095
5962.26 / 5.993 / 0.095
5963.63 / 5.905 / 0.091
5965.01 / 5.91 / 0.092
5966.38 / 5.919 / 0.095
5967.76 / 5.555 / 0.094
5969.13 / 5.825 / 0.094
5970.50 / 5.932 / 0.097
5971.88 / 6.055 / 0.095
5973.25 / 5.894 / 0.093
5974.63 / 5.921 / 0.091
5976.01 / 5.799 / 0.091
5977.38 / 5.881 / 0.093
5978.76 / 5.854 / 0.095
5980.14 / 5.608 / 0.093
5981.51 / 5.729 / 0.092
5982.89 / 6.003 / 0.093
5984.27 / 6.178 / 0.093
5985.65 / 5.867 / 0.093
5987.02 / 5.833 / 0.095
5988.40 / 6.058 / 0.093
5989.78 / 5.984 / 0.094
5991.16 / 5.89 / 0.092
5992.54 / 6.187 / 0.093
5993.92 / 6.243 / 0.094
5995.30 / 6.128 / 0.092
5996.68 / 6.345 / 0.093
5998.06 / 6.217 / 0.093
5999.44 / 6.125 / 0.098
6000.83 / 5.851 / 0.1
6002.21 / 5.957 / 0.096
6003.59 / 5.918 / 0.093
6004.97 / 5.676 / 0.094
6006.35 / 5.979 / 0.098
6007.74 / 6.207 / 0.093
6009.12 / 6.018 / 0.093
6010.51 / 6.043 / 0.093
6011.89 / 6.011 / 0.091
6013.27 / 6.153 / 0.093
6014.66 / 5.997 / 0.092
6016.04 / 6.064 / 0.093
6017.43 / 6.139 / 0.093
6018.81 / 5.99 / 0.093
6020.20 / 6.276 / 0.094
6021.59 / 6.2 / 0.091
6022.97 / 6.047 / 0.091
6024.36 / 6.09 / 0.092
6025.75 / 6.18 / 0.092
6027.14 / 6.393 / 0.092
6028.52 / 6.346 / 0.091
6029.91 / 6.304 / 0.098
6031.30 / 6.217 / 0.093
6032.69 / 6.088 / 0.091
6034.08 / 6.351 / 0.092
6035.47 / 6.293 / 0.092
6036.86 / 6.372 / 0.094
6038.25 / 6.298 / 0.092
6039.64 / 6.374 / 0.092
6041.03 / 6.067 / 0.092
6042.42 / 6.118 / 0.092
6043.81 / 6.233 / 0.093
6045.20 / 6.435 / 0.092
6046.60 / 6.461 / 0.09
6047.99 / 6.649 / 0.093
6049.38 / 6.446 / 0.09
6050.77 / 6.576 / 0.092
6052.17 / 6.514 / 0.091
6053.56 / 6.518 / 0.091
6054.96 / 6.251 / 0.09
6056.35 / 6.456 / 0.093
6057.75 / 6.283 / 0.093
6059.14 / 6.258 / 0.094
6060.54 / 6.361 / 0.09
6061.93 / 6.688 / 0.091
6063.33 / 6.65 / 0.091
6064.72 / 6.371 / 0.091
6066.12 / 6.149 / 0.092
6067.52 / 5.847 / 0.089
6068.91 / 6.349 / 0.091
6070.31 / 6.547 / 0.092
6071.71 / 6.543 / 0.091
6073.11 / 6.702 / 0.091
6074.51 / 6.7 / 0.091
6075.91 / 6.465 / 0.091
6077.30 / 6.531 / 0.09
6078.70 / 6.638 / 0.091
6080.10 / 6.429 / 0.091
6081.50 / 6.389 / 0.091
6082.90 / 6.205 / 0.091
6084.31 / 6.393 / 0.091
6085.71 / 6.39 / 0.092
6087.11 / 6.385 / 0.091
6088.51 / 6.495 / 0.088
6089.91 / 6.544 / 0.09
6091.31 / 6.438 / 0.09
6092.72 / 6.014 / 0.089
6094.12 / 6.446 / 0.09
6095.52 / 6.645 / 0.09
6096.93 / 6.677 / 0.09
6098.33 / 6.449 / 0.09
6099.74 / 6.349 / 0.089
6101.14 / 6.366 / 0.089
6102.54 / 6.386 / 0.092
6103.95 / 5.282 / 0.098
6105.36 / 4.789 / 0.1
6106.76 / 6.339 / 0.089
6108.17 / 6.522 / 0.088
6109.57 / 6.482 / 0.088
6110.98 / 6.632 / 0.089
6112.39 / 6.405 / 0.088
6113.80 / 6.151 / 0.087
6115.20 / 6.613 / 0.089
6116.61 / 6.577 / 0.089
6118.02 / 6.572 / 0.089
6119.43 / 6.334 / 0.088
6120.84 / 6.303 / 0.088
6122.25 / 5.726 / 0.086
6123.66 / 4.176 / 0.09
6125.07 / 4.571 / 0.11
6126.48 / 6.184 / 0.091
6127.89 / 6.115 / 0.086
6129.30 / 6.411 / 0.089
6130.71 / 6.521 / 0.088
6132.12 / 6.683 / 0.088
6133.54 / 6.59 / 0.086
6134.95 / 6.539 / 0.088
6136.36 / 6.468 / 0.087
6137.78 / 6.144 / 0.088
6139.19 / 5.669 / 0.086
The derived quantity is 5.48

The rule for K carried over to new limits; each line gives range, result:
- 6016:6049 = 6.25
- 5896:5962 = 5.29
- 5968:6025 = 6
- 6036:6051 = 6.36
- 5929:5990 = 5.82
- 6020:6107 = 6.33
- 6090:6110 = 6.23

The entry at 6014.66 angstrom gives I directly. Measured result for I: 5.997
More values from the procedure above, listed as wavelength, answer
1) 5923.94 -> 5.537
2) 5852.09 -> 5.804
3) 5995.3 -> 6.128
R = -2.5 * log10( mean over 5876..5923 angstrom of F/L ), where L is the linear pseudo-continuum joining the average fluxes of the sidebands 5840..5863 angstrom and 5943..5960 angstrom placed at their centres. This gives 0.318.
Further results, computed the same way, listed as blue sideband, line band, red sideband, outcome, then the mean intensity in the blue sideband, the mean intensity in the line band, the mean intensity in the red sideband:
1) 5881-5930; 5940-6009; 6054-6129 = -0.159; 4.42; 5.91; 6.28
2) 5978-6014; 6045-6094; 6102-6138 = -0.061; 6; 6.43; 6.13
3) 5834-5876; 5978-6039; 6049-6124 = 0.010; 5.75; 6.08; 6.34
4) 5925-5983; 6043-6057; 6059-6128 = -0.057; 5.78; 6.45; 6.27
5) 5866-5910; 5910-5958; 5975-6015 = -0.136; 4.27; 5.67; 5.99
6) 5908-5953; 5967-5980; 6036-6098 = 0.007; 5.64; 5.84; 6.42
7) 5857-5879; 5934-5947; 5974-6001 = 0.008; 5.44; 5.73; 5.99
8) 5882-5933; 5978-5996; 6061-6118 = -0.126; 4.48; 5.97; 6.38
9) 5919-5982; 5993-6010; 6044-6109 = -0.009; 5.76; 6.06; 6.38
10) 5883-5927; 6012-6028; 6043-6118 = -0.086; 4.31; 6.14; 6.39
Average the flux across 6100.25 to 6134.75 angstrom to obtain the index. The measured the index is 6.12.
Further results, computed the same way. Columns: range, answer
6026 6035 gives 6.28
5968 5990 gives 5.89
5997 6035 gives 6.11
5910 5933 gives 5.54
